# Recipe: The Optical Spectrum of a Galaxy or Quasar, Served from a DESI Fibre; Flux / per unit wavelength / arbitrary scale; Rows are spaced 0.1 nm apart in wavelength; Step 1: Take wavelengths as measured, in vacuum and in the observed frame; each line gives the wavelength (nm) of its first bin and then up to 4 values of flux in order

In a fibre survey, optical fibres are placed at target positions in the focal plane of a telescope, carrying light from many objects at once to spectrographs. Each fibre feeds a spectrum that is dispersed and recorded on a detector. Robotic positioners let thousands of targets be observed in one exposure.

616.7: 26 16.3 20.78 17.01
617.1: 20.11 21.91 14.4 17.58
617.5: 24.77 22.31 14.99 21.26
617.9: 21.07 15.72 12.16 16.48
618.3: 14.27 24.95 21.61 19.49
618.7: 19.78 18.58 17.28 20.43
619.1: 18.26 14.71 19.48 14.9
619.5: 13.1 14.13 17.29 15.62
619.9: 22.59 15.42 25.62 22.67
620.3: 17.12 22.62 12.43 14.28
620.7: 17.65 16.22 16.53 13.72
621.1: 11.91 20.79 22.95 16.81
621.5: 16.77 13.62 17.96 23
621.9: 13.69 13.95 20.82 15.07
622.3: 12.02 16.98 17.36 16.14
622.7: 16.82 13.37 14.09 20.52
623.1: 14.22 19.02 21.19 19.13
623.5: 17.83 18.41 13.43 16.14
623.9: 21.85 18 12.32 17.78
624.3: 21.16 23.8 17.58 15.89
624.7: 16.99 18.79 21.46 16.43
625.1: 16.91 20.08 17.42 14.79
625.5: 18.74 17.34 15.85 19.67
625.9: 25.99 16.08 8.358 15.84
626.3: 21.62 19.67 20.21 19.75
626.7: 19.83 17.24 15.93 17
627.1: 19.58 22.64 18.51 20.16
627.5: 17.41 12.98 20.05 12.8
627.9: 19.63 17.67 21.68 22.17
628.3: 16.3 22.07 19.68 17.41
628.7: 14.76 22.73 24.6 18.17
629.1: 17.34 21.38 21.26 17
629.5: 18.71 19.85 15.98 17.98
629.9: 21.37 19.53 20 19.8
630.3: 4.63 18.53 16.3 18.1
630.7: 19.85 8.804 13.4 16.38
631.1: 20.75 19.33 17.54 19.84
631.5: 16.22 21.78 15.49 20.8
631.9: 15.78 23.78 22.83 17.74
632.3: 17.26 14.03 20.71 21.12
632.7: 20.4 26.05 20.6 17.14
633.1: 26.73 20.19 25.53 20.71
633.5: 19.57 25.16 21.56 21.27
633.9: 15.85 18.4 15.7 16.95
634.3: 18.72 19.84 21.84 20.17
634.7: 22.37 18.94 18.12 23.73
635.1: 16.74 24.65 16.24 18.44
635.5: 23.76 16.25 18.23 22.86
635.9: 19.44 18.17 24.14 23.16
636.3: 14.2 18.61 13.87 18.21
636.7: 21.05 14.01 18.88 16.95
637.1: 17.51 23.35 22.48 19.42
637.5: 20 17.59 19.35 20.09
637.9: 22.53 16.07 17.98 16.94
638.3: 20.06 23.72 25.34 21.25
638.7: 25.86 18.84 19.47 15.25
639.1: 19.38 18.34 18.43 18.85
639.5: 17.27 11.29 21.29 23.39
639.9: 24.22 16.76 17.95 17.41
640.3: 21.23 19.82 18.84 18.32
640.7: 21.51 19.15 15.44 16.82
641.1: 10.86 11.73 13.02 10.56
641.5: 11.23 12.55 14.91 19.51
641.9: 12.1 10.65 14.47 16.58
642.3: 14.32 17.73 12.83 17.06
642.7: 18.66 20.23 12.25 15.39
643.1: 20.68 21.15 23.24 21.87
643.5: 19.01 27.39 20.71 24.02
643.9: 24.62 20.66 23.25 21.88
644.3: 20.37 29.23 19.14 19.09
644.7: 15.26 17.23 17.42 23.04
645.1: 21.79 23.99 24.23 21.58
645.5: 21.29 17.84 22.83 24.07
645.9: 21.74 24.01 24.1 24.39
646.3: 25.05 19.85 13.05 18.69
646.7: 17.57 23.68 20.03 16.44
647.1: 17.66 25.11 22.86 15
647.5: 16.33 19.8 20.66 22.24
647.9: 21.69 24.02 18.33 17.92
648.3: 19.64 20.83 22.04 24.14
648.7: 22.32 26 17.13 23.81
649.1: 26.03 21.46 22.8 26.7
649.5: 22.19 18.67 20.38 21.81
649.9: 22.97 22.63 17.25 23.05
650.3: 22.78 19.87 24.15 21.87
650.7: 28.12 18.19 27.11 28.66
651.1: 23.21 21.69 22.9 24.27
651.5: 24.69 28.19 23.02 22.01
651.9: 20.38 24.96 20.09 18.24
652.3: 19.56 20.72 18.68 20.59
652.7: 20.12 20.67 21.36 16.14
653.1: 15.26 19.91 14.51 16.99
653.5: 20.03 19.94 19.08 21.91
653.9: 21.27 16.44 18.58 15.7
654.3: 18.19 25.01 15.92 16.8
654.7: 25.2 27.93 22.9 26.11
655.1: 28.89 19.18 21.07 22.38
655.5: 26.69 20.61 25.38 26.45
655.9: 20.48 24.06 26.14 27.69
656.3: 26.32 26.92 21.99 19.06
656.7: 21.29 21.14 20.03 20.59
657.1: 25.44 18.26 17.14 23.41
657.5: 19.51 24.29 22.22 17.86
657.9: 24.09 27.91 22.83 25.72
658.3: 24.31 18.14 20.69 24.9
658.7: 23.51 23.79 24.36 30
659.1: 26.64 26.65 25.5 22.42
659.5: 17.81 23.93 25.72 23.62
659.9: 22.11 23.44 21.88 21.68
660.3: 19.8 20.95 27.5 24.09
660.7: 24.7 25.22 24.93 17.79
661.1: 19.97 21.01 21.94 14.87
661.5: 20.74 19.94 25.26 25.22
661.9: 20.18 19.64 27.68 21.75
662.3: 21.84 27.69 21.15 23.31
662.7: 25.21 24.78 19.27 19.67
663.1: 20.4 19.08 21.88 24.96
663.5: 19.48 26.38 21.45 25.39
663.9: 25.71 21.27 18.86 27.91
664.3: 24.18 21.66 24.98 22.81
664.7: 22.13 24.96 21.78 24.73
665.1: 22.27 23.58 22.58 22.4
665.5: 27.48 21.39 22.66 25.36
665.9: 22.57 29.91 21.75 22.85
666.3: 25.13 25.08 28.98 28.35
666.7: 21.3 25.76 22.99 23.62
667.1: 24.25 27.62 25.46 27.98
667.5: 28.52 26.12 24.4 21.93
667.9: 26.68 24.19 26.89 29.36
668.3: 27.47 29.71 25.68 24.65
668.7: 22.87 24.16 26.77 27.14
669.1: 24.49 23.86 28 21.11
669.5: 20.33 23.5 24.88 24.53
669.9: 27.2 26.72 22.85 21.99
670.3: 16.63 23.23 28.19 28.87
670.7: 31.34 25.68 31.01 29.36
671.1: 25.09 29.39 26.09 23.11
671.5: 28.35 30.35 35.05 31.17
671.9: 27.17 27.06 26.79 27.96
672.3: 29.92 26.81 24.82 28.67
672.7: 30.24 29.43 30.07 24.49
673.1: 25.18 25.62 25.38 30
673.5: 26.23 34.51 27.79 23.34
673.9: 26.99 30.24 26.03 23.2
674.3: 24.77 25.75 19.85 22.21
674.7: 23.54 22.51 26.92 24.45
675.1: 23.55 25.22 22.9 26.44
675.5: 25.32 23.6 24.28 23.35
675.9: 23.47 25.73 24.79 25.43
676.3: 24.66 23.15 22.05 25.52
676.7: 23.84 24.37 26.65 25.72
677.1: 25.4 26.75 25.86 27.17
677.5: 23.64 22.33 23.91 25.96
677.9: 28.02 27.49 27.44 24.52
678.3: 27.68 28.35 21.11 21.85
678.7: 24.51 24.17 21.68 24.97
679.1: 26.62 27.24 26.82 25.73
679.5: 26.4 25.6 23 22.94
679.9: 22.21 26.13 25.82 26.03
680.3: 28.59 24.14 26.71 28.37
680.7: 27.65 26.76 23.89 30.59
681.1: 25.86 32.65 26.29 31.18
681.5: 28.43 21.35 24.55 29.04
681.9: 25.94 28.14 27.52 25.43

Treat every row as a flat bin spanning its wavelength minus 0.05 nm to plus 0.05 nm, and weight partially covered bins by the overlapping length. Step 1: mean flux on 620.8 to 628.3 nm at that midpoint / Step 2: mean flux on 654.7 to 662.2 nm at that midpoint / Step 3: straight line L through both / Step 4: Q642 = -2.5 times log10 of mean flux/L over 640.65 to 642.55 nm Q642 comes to 0.37 mag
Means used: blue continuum 17.7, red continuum 23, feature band 14.5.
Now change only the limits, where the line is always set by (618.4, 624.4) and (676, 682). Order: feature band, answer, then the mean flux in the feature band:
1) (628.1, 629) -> -0.081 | 20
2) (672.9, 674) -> -0.097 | 27.2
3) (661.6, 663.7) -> 0.035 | 22.6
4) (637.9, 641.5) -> 0.101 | 18.3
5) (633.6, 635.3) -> -0.020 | 19.7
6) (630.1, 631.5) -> 0.143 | 16.5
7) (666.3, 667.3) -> -0.060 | 25.3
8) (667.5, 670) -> -0.048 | 25.3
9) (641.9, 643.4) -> 0.218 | 16.8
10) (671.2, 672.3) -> -0.154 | 28.4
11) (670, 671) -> -0.055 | 25.8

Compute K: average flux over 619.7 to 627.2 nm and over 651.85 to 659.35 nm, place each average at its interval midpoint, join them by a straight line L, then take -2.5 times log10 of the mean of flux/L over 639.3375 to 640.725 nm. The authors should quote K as 0.04 mag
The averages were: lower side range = 17.7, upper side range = 21.9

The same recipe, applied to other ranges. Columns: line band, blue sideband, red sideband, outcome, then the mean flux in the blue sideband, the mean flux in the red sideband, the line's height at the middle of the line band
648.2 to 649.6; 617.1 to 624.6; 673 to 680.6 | -0.04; 17.7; 25.2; 21.5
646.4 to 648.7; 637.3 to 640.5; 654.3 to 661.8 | 0.06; 19.6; 22.9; 21.1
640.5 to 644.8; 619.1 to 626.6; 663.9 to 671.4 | 0.17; 17.5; 25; 20.8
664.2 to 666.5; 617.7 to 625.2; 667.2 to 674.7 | 0.06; 17.6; 26.4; 25.4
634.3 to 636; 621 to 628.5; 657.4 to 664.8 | -0.04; 17.8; 22.9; 19.3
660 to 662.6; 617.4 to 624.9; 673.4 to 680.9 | 0.04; 17.7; 25.3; 23.1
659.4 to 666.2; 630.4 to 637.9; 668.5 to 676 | 0.07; 19.4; 26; 24.3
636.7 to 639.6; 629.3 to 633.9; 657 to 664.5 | 0.03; 19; 22.8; 19.9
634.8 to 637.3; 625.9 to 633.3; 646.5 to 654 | 0.01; 18.7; 21.1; 19.4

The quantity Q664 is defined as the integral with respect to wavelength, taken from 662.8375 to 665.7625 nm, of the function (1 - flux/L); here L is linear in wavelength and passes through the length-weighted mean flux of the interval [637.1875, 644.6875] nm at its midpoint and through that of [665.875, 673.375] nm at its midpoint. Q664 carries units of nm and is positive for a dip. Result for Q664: 0.23 nm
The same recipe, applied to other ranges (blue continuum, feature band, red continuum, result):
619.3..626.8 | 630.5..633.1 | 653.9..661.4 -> 0.014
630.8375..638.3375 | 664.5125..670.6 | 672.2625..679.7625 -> -0.117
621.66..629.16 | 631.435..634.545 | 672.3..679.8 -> -0.141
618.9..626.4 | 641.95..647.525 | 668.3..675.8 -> 0.330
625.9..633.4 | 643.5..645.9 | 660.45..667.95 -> -0.105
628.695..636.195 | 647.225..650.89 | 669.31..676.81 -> 0.066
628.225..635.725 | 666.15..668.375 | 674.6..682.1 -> -0.164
